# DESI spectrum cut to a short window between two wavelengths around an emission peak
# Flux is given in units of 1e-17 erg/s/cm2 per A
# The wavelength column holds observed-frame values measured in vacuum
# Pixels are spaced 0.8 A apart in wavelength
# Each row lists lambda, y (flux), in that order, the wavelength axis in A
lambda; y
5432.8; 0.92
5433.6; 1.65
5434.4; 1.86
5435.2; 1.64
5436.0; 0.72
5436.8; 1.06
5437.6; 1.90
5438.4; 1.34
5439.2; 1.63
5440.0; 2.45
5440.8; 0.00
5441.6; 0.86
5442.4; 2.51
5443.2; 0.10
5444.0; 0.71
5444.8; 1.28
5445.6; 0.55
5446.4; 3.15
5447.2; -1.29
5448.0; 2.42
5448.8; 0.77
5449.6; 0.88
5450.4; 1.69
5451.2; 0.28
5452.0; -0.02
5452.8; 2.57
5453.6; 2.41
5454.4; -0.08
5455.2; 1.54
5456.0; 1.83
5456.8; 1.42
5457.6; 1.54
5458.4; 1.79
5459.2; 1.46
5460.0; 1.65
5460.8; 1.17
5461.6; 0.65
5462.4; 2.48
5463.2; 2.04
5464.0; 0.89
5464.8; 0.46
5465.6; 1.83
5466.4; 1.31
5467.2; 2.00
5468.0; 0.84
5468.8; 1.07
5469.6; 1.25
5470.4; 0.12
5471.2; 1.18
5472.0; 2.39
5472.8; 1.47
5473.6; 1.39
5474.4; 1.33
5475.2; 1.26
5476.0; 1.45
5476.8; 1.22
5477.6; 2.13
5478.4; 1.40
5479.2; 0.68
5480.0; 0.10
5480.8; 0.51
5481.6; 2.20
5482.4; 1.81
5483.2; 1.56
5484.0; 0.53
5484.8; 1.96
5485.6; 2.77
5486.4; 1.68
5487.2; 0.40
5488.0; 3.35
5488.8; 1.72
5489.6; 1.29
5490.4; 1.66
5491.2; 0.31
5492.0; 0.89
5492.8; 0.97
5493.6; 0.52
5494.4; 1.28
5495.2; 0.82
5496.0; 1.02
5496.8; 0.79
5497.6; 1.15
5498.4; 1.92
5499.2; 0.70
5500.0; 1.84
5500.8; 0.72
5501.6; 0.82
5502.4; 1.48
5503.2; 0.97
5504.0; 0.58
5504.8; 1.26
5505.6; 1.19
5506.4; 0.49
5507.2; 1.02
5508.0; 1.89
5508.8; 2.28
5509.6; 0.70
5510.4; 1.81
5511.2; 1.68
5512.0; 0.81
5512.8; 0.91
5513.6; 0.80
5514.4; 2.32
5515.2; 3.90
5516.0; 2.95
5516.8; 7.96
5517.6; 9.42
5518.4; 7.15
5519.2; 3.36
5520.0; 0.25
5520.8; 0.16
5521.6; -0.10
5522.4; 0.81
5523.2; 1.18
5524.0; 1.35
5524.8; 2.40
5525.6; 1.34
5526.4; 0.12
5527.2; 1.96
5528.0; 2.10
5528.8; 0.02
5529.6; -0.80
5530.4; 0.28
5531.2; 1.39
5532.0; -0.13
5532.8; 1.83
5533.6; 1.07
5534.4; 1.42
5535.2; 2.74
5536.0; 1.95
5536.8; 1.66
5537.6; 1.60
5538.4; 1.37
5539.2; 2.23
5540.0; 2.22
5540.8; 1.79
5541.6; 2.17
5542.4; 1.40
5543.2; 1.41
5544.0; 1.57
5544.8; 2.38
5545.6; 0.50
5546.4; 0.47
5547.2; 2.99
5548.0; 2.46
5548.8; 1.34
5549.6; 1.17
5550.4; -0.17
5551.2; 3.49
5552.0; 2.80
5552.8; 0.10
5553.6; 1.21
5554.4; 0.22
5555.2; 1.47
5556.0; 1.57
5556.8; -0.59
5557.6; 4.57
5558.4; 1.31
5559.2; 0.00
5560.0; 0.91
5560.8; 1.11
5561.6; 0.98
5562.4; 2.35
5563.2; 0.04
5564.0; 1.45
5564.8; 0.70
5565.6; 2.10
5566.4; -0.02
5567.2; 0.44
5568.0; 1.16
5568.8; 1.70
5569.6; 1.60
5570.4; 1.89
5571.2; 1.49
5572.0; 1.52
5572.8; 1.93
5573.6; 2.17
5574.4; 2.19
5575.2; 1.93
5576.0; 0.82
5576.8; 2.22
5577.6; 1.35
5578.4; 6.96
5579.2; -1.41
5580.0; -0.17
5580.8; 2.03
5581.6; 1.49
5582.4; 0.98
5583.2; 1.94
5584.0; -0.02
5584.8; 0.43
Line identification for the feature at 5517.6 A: H-beta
